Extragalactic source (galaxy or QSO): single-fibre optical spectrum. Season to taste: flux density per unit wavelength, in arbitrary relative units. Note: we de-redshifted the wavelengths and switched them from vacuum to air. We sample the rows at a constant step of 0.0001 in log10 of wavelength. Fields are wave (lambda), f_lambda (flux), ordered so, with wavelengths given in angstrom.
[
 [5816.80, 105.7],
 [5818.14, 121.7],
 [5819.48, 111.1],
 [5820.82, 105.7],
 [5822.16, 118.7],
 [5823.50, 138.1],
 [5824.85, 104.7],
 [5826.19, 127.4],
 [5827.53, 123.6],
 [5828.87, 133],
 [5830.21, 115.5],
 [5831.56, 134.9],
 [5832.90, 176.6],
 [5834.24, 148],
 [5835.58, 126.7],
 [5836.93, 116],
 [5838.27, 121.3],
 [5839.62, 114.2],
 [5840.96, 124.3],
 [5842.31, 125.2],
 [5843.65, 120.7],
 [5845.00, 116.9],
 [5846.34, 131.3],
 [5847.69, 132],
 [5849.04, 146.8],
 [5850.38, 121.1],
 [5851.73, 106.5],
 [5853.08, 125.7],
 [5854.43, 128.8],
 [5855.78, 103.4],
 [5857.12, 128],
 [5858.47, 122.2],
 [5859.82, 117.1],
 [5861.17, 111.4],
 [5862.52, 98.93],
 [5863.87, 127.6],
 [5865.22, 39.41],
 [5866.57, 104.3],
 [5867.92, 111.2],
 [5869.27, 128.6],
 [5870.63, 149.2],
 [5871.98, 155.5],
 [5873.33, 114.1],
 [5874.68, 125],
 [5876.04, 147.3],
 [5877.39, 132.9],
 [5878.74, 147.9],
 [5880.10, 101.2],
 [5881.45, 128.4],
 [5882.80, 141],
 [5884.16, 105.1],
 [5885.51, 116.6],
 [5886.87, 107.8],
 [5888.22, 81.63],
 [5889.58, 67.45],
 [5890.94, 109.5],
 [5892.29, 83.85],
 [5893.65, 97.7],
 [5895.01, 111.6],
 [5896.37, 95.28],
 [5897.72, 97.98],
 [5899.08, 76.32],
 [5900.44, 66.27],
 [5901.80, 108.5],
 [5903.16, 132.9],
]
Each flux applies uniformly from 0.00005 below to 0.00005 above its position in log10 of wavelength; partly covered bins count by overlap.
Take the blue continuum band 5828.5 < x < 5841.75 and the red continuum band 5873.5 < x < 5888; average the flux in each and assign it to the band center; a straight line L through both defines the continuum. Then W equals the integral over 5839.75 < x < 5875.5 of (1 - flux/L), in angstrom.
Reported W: 2.10 angstrom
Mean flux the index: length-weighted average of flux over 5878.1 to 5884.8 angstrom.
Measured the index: 125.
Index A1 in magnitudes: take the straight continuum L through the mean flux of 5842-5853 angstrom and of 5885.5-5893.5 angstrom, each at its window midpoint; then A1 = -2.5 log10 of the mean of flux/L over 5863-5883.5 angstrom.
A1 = -0.178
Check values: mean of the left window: 125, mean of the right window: 92.8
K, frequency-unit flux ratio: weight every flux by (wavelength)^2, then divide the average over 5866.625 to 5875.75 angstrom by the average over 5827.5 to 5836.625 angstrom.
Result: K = 0.96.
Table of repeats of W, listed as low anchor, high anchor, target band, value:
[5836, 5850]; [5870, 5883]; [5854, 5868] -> 2.3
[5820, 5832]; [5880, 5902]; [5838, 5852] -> -1.1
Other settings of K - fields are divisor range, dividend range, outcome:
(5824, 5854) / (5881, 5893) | 0.83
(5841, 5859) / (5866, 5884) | 1.05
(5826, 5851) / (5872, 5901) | 0.85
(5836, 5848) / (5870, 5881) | 1.11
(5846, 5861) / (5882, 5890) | 0.86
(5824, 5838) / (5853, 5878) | 0.93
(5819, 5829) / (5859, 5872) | 0.95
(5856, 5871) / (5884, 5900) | 0.86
